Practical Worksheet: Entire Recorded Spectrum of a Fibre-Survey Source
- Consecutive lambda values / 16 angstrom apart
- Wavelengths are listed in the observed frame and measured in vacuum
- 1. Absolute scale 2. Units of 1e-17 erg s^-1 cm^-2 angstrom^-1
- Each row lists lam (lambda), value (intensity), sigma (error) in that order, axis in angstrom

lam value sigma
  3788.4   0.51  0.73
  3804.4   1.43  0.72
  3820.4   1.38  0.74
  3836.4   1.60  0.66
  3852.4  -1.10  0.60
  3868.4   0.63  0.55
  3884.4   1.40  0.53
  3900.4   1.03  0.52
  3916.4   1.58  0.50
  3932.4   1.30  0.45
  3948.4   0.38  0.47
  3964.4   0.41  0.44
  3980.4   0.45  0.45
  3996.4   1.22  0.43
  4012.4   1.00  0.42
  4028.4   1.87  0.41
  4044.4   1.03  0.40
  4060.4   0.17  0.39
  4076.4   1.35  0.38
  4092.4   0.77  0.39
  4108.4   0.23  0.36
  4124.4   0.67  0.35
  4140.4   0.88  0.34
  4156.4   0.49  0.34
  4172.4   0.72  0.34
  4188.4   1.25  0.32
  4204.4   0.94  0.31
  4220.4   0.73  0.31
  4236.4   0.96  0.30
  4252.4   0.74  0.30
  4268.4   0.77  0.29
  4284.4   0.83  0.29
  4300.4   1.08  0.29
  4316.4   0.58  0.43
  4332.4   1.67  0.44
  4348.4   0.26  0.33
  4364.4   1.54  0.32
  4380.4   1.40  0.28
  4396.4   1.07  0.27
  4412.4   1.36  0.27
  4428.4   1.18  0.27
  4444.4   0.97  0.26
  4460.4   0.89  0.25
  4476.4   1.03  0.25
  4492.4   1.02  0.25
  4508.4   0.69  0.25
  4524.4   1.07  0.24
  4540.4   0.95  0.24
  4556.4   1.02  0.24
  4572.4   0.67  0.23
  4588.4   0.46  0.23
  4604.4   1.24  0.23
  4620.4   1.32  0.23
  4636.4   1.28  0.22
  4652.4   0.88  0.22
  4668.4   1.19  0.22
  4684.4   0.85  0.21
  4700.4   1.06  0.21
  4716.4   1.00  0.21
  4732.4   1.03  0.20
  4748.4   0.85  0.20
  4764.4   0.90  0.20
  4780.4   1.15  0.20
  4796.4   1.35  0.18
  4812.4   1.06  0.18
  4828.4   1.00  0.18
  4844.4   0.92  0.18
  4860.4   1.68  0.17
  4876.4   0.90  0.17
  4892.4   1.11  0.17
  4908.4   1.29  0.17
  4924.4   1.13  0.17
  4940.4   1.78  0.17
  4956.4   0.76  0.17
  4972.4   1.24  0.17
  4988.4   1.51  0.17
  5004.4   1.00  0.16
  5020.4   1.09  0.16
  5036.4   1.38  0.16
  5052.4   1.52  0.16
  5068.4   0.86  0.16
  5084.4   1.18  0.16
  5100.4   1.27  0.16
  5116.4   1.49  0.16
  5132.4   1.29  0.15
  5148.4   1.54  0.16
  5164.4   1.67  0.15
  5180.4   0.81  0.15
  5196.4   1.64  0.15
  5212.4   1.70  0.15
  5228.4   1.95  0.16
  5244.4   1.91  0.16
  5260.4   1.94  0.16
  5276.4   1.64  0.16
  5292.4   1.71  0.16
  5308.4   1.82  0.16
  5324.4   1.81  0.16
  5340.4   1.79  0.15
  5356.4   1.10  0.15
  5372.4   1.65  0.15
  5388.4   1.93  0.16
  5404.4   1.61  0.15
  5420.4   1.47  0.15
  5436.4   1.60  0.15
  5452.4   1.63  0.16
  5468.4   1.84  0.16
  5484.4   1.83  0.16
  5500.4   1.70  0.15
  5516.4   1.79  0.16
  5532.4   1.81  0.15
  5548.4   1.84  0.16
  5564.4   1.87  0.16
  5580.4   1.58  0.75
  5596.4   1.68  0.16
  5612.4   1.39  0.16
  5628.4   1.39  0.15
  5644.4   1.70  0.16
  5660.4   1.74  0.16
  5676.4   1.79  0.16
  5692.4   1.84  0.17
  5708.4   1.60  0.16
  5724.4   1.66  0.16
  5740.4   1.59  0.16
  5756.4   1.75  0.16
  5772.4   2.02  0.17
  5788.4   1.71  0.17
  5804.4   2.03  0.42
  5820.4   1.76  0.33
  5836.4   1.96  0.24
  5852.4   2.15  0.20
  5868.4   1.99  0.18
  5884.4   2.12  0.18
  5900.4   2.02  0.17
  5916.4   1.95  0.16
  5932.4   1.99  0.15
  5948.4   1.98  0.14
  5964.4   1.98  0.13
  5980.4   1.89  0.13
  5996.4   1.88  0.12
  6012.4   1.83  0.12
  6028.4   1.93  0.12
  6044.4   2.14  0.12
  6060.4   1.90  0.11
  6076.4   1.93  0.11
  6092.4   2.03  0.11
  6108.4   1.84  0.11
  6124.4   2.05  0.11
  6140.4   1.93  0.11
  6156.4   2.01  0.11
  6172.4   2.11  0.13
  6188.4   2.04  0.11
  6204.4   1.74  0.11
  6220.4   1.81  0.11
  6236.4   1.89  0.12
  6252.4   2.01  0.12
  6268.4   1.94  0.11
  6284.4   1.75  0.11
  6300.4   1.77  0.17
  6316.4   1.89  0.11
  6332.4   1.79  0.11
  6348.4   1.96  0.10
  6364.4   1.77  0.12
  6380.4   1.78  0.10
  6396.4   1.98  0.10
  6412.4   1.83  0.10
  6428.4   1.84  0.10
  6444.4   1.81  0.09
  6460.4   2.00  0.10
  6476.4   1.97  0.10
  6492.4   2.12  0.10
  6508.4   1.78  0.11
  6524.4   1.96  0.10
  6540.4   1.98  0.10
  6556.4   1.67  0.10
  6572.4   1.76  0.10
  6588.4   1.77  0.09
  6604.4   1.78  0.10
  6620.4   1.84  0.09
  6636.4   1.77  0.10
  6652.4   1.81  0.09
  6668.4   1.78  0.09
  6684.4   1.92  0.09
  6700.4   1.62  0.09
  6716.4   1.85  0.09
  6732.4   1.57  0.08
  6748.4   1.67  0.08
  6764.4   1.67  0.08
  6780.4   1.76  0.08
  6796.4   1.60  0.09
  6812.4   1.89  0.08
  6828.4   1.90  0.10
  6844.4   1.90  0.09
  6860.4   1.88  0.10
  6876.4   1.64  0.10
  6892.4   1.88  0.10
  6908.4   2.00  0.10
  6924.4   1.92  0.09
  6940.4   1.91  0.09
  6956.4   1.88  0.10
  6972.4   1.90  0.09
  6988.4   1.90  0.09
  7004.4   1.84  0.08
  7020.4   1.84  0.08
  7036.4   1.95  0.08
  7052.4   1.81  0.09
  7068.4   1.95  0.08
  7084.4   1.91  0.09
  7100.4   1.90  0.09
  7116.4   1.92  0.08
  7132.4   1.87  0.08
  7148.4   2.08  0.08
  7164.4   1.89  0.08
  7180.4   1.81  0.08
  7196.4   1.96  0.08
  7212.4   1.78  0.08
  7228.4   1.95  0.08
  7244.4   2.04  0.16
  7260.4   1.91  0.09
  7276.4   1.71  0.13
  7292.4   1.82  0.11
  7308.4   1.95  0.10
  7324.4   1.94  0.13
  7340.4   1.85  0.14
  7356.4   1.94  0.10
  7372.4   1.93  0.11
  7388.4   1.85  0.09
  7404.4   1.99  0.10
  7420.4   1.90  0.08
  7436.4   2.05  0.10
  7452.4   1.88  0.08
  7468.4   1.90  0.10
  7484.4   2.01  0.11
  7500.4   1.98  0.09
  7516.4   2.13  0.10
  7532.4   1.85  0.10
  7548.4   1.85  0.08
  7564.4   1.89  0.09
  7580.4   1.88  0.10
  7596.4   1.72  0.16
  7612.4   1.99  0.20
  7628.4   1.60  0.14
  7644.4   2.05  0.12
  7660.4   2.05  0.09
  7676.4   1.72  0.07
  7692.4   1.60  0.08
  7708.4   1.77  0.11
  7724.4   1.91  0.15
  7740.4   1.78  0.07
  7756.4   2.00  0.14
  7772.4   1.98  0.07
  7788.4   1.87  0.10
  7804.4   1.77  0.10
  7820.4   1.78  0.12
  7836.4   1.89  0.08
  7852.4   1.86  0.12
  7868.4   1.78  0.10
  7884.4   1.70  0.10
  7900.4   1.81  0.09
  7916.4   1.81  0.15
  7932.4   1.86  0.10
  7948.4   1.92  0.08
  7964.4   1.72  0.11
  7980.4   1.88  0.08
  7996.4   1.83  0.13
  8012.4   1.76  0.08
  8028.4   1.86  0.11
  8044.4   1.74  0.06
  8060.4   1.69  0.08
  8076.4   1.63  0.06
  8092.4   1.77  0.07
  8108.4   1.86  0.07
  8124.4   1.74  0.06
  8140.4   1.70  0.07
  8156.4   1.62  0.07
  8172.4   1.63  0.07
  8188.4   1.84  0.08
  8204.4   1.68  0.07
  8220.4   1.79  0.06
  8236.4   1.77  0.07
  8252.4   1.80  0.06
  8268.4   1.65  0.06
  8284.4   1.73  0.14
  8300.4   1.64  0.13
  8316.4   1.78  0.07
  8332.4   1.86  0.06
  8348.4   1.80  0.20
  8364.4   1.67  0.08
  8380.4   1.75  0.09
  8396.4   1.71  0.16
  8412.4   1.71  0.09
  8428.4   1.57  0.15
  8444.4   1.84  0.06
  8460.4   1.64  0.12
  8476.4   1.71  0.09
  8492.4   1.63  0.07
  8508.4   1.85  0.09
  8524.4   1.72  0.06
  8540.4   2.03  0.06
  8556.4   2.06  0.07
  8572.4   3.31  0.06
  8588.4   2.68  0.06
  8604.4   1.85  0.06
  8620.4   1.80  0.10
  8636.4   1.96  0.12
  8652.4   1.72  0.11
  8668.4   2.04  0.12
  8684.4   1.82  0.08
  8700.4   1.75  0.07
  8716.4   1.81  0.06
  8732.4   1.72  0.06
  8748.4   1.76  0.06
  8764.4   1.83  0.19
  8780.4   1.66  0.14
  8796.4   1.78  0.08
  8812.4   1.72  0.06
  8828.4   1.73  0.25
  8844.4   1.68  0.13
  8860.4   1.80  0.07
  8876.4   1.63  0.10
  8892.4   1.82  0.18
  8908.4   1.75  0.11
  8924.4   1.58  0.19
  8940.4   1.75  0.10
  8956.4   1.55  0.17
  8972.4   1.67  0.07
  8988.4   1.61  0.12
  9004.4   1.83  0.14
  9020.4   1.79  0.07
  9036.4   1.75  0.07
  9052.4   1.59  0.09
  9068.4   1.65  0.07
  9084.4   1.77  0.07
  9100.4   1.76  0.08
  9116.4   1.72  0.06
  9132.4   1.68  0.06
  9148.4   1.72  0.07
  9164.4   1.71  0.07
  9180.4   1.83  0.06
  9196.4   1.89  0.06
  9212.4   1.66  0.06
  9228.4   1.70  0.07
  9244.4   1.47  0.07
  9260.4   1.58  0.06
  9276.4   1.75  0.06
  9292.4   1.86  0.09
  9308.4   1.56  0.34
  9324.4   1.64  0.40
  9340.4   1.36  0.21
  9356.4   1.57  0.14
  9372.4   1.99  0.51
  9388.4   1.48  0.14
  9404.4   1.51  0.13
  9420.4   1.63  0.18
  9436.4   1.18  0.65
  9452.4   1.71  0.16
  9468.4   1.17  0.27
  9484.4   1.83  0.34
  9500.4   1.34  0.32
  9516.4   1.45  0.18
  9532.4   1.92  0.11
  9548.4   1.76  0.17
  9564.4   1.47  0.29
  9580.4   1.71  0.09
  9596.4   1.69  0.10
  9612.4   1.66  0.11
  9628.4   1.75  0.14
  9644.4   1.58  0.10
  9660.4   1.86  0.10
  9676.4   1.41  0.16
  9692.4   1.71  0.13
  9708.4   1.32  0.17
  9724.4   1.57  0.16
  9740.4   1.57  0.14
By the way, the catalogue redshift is 0.305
